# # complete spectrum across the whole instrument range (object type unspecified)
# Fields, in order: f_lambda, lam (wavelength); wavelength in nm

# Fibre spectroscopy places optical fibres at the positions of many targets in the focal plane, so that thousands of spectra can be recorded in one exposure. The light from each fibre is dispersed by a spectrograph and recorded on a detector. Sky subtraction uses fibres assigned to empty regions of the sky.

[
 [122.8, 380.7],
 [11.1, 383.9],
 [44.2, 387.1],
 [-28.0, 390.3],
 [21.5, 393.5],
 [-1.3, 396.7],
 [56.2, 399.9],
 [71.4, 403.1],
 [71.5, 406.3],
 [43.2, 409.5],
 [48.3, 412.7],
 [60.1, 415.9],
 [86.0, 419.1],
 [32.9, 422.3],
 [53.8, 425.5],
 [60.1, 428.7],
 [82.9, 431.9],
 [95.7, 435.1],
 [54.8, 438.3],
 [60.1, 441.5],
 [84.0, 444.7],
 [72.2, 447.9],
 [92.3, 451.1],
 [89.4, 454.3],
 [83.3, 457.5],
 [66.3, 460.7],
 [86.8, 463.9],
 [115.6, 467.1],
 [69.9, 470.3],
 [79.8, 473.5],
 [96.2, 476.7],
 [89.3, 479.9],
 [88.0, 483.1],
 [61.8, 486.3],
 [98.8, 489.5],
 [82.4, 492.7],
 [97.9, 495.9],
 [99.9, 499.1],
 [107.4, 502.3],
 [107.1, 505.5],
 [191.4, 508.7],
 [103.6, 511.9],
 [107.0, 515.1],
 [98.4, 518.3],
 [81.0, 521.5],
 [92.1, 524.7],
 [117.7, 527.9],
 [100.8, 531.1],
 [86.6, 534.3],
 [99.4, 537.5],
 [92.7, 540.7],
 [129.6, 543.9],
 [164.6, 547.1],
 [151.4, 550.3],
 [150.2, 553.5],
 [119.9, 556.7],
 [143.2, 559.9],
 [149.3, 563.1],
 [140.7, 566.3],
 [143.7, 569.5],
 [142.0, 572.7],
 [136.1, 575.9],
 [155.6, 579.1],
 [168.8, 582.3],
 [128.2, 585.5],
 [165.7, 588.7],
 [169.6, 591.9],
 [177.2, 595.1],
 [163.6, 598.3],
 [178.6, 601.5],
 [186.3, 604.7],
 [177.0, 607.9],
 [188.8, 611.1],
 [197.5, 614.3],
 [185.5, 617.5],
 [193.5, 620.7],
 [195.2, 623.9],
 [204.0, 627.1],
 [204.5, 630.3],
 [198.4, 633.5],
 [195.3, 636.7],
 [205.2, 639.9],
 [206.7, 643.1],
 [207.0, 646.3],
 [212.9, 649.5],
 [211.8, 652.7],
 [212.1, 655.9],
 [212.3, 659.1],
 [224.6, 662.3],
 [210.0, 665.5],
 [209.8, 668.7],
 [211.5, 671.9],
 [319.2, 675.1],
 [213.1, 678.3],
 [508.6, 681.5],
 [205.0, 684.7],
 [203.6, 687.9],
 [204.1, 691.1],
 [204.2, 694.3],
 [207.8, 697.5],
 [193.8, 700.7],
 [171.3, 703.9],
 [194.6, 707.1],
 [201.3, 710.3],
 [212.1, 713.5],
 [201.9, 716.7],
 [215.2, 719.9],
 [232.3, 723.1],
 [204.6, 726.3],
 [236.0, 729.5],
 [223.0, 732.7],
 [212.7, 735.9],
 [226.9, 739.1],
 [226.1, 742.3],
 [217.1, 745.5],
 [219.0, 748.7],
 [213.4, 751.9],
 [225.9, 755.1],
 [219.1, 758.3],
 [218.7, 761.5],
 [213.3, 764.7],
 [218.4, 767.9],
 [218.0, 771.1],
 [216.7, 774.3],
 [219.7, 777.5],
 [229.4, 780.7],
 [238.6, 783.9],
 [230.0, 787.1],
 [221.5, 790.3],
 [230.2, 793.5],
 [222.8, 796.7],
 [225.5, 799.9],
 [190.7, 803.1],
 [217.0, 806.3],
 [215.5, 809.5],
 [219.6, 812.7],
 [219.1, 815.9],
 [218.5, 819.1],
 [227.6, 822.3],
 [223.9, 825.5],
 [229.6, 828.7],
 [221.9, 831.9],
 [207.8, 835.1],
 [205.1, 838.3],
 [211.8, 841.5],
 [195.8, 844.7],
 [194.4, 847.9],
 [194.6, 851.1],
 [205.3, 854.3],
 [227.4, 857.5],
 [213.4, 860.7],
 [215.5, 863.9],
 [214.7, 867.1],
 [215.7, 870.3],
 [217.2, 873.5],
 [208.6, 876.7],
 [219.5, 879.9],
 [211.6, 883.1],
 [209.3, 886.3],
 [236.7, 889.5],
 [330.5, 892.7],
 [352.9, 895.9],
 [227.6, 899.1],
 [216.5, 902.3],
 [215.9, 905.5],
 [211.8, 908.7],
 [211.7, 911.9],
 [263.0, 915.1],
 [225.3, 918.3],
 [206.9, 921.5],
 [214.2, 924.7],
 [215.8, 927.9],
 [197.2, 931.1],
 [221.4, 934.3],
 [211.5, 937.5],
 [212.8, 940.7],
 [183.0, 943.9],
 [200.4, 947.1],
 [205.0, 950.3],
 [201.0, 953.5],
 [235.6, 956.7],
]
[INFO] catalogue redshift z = 0.36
